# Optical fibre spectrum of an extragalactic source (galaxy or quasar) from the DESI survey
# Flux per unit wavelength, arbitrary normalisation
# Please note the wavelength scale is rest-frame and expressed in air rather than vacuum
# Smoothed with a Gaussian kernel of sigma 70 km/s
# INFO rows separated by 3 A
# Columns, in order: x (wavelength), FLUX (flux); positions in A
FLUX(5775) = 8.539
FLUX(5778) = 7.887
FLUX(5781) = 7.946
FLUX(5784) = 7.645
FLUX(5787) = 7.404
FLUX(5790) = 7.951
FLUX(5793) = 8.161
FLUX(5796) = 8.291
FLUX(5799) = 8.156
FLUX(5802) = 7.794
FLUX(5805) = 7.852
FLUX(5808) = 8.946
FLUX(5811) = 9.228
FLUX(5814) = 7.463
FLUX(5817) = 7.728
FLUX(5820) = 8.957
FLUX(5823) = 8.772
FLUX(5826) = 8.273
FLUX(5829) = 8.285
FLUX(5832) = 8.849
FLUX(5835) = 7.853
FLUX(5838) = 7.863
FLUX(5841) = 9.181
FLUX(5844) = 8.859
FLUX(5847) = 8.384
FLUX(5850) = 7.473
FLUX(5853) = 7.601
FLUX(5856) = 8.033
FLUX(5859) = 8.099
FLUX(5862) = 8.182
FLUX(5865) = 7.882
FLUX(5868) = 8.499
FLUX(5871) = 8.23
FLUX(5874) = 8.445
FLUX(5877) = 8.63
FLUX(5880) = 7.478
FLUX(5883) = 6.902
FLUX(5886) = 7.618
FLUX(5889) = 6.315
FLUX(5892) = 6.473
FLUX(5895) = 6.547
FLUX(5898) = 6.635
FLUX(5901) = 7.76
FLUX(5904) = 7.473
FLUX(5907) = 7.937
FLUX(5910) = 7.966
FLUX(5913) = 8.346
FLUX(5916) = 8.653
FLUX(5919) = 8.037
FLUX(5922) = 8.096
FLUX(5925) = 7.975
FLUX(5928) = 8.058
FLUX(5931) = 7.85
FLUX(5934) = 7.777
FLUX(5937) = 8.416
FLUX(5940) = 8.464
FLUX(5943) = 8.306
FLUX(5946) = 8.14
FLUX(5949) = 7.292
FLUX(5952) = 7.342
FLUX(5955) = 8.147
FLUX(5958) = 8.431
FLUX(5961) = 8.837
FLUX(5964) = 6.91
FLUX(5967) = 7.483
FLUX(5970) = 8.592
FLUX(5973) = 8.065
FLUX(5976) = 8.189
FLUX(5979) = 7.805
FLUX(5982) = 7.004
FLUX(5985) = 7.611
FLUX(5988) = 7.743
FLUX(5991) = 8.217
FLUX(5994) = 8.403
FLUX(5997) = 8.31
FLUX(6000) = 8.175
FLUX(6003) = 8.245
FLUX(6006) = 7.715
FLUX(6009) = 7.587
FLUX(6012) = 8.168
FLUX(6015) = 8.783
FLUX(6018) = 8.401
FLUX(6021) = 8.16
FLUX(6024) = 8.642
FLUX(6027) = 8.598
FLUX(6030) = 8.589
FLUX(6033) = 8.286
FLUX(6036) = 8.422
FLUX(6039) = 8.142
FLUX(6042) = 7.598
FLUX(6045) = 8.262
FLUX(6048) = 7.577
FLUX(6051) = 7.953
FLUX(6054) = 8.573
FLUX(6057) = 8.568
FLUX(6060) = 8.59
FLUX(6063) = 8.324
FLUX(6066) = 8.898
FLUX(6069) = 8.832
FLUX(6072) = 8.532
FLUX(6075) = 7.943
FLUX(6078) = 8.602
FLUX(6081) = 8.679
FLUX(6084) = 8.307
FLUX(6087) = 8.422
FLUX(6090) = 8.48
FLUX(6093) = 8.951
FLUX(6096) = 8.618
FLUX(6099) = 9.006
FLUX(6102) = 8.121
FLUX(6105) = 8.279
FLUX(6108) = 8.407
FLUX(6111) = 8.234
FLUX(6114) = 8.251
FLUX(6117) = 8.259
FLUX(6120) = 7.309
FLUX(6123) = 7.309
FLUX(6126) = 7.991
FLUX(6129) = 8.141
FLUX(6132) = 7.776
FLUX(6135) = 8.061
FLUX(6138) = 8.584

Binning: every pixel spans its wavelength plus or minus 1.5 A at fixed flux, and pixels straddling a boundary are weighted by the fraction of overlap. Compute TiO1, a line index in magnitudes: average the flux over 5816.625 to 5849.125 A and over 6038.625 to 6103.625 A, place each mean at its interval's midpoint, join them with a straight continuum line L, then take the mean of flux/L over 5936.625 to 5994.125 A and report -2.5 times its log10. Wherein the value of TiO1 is 0.06 mag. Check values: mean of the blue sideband 8.46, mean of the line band 7.95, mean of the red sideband 8.41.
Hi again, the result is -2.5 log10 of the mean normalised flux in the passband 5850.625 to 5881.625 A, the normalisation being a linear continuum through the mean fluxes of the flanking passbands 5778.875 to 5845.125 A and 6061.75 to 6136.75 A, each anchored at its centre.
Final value 0.02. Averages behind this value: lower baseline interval 8.24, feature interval 8.09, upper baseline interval 8.31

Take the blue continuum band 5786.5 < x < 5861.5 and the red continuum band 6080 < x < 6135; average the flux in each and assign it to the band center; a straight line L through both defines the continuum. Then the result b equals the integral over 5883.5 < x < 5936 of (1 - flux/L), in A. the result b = 4.0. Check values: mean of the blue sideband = 8.23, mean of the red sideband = 8.24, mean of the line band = 7.61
